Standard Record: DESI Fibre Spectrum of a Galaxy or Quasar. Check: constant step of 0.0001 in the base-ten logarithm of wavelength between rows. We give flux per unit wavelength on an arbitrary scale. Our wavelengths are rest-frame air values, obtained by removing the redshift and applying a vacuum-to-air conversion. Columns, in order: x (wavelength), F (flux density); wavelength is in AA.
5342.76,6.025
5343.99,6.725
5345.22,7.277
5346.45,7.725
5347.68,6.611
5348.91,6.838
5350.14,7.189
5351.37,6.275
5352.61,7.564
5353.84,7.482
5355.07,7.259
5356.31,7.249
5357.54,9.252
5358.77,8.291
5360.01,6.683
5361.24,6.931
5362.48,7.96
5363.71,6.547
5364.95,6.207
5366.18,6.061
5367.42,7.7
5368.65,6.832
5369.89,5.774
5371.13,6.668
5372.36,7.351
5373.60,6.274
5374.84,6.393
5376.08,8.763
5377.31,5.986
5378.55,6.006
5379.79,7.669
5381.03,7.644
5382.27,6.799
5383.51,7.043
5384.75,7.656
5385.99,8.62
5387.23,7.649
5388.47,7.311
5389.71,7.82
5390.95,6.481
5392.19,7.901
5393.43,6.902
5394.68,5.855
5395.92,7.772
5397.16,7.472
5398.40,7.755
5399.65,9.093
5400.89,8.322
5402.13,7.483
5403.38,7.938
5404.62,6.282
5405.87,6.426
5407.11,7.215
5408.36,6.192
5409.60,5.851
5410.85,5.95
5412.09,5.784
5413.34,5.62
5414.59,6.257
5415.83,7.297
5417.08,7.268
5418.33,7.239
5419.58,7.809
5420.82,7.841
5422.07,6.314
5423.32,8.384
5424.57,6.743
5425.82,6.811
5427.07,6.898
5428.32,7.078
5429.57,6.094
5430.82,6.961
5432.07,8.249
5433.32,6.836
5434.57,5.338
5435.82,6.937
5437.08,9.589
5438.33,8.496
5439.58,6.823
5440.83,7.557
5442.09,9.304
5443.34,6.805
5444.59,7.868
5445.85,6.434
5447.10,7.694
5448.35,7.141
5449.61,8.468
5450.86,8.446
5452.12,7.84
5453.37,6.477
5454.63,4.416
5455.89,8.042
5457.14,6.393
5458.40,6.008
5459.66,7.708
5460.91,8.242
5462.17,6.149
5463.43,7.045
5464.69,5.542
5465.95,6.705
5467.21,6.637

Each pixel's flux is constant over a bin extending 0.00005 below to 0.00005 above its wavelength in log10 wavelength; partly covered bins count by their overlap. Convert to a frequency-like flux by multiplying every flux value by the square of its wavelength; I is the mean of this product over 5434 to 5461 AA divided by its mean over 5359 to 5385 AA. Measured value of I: 1.1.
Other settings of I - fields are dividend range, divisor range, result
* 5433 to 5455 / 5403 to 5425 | 1.10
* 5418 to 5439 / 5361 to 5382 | 1.08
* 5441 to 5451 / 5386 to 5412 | 1.09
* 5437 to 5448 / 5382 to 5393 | 1.05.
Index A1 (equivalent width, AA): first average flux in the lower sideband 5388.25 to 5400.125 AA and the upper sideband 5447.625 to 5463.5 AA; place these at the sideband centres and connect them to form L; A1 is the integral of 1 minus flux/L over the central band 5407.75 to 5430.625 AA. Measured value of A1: 1.7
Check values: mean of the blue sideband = 7.42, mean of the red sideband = 7.11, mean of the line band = 6.75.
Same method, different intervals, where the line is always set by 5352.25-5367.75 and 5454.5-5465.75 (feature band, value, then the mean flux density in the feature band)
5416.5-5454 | -2.9 AA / 7.39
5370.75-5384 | 0.4 AA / 6.97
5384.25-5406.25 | -1.2 AA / 7.5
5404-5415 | 1.3 AA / 6.17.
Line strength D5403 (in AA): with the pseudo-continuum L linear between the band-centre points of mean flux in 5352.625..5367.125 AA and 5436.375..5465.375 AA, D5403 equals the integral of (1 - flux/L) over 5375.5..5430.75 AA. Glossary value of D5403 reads 1.4 AA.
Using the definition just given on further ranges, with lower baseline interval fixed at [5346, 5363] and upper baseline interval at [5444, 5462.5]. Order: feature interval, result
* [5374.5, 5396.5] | 0.2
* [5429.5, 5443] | -0.6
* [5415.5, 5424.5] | -0.2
